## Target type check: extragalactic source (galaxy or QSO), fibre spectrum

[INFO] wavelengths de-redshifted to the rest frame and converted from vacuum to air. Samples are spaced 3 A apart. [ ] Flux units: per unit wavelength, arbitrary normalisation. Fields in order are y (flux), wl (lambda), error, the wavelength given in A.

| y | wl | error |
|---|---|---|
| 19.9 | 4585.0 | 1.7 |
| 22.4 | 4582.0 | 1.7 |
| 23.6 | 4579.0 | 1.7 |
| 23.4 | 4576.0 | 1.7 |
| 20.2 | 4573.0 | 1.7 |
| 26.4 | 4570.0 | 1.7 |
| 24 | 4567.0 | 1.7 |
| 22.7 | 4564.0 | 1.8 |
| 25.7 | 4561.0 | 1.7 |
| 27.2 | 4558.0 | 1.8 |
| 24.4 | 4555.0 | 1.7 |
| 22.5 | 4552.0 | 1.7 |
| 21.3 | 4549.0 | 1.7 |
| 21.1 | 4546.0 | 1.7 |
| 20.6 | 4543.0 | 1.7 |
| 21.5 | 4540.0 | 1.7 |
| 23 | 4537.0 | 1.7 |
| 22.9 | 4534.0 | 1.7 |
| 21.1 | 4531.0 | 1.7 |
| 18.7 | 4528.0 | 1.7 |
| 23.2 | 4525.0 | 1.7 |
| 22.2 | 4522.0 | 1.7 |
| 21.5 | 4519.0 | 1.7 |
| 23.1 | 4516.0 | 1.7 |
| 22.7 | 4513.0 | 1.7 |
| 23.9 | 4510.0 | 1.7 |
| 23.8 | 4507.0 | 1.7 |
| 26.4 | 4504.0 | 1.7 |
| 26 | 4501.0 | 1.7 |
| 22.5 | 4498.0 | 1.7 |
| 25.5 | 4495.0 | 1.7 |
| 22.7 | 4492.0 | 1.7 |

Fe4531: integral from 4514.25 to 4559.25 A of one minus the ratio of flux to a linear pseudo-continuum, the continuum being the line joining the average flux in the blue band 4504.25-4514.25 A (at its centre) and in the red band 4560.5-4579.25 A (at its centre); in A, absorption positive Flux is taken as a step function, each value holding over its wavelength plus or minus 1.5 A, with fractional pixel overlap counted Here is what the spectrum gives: 2.8 A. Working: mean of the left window 23.9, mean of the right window 23.6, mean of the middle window 22.3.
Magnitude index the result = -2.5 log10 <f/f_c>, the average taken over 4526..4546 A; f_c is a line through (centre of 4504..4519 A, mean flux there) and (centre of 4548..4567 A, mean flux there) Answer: 0.12 mag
